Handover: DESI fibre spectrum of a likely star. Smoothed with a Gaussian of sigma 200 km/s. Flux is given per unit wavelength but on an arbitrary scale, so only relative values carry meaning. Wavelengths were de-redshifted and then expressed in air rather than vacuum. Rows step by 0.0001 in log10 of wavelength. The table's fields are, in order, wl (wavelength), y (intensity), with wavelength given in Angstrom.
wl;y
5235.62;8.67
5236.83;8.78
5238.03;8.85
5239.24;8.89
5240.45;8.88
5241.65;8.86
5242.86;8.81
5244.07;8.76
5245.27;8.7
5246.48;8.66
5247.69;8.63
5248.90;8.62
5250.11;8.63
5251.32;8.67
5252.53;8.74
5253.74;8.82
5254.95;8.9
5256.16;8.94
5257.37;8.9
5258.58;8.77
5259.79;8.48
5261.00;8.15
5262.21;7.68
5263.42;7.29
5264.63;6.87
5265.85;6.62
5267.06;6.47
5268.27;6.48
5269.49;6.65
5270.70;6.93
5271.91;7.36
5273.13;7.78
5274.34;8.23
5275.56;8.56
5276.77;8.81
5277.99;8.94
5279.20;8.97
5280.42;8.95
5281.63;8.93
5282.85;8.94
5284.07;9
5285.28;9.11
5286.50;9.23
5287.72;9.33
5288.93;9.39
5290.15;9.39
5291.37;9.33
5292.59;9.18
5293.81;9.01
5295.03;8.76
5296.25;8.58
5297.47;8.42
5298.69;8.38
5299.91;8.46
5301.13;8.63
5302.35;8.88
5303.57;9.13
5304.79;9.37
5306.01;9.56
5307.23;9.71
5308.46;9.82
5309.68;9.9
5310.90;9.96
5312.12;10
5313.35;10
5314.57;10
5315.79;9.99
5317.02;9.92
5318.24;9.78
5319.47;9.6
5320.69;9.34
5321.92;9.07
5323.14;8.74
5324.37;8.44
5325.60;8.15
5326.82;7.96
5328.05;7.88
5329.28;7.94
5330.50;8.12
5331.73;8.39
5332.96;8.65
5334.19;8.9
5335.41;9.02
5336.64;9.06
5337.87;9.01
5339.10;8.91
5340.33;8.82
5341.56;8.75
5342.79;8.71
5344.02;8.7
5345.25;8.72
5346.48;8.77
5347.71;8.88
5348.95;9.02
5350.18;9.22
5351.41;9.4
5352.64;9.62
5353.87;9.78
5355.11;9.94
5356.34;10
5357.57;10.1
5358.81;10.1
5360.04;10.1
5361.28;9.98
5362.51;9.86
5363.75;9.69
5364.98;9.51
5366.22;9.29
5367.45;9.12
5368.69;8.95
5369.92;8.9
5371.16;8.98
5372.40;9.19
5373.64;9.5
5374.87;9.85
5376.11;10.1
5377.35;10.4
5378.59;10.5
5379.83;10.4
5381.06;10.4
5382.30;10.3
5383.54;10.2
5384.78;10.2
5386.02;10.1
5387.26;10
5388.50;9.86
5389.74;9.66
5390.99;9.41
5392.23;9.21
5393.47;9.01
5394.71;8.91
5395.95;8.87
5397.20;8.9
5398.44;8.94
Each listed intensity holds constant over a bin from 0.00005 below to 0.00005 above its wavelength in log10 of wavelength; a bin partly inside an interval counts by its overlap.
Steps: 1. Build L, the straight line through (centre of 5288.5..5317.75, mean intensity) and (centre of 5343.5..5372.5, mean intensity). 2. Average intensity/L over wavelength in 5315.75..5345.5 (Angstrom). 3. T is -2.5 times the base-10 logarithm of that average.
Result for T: 0.07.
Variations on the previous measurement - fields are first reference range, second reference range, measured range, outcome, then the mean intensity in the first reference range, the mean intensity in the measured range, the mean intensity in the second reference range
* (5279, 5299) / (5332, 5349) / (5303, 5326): -0.070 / 9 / 9.51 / 8.83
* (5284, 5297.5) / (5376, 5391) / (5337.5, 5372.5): 0.058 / 9.09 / 9.31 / 10.1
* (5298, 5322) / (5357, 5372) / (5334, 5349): 0.077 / 9.48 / 8.86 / 9.54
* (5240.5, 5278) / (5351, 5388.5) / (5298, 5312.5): -0.055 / 8.15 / 9.31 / 9.82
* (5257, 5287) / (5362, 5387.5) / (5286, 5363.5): -0.028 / 8.08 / 9.17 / 9.78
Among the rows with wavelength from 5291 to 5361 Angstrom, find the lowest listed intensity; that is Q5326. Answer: 7.88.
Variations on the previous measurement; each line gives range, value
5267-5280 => 6.47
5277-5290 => 8.93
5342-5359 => 8.7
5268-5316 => 6.48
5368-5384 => 8.9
